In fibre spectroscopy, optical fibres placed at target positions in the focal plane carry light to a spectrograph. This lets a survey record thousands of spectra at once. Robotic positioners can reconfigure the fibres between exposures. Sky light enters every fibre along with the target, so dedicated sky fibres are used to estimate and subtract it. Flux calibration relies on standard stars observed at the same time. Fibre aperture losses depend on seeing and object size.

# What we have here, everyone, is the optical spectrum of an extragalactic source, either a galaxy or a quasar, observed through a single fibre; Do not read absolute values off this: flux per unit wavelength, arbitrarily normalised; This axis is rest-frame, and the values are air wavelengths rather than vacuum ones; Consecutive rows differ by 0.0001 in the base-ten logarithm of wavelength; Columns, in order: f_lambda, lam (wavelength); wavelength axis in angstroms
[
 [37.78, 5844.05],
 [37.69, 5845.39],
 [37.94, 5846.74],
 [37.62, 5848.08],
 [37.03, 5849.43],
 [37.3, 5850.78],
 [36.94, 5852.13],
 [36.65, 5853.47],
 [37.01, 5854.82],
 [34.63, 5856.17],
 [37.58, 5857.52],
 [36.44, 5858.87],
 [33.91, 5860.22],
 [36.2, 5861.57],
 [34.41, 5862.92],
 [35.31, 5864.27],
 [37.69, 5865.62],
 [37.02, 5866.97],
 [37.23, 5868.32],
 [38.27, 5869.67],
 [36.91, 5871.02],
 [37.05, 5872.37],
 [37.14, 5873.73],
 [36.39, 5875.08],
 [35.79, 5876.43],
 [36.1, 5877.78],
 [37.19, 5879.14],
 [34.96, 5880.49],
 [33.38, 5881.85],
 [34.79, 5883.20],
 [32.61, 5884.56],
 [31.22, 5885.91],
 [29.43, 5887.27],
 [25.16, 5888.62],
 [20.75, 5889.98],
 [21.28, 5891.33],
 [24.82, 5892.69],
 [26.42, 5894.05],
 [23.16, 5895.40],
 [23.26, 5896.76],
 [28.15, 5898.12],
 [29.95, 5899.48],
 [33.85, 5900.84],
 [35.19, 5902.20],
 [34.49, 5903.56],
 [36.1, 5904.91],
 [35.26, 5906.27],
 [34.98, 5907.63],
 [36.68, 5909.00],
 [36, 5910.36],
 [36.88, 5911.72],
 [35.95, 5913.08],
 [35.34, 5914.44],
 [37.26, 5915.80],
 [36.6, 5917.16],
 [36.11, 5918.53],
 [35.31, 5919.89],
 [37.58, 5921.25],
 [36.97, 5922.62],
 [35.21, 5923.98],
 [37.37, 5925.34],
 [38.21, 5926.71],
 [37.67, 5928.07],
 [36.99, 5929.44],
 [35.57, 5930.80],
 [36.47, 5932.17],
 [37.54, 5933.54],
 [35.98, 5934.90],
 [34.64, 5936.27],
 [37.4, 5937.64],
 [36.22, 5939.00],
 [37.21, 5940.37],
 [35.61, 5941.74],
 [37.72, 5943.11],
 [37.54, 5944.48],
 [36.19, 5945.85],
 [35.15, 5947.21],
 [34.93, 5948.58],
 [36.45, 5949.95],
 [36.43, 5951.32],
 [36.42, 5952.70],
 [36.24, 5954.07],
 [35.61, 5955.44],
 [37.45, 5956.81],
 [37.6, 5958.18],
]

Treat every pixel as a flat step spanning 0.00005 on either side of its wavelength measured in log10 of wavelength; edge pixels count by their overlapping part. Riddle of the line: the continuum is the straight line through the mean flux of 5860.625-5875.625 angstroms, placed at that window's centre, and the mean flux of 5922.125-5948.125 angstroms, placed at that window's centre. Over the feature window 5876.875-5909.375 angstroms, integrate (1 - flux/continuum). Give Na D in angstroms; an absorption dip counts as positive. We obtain 5.19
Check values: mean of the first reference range 36.7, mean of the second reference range 36.6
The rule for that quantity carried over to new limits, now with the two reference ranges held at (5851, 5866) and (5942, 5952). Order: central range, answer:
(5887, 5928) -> 4.1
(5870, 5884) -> 0.0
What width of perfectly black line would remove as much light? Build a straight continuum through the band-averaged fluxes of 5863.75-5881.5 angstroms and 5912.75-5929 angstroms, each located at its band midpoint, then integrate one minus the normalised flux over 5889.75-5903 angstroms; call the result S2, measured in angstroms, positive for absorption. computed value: 3.5 angstroms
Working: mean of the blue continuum 36.6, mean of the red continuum 36.7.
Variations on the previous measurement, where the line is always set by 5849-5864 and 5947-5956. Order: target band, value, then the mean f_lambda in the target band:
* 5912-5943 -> -0.5 angstroms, 36.5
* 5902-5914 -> 0.1 angstroms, 35.8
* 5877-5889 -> 1.0 angstroms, 33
